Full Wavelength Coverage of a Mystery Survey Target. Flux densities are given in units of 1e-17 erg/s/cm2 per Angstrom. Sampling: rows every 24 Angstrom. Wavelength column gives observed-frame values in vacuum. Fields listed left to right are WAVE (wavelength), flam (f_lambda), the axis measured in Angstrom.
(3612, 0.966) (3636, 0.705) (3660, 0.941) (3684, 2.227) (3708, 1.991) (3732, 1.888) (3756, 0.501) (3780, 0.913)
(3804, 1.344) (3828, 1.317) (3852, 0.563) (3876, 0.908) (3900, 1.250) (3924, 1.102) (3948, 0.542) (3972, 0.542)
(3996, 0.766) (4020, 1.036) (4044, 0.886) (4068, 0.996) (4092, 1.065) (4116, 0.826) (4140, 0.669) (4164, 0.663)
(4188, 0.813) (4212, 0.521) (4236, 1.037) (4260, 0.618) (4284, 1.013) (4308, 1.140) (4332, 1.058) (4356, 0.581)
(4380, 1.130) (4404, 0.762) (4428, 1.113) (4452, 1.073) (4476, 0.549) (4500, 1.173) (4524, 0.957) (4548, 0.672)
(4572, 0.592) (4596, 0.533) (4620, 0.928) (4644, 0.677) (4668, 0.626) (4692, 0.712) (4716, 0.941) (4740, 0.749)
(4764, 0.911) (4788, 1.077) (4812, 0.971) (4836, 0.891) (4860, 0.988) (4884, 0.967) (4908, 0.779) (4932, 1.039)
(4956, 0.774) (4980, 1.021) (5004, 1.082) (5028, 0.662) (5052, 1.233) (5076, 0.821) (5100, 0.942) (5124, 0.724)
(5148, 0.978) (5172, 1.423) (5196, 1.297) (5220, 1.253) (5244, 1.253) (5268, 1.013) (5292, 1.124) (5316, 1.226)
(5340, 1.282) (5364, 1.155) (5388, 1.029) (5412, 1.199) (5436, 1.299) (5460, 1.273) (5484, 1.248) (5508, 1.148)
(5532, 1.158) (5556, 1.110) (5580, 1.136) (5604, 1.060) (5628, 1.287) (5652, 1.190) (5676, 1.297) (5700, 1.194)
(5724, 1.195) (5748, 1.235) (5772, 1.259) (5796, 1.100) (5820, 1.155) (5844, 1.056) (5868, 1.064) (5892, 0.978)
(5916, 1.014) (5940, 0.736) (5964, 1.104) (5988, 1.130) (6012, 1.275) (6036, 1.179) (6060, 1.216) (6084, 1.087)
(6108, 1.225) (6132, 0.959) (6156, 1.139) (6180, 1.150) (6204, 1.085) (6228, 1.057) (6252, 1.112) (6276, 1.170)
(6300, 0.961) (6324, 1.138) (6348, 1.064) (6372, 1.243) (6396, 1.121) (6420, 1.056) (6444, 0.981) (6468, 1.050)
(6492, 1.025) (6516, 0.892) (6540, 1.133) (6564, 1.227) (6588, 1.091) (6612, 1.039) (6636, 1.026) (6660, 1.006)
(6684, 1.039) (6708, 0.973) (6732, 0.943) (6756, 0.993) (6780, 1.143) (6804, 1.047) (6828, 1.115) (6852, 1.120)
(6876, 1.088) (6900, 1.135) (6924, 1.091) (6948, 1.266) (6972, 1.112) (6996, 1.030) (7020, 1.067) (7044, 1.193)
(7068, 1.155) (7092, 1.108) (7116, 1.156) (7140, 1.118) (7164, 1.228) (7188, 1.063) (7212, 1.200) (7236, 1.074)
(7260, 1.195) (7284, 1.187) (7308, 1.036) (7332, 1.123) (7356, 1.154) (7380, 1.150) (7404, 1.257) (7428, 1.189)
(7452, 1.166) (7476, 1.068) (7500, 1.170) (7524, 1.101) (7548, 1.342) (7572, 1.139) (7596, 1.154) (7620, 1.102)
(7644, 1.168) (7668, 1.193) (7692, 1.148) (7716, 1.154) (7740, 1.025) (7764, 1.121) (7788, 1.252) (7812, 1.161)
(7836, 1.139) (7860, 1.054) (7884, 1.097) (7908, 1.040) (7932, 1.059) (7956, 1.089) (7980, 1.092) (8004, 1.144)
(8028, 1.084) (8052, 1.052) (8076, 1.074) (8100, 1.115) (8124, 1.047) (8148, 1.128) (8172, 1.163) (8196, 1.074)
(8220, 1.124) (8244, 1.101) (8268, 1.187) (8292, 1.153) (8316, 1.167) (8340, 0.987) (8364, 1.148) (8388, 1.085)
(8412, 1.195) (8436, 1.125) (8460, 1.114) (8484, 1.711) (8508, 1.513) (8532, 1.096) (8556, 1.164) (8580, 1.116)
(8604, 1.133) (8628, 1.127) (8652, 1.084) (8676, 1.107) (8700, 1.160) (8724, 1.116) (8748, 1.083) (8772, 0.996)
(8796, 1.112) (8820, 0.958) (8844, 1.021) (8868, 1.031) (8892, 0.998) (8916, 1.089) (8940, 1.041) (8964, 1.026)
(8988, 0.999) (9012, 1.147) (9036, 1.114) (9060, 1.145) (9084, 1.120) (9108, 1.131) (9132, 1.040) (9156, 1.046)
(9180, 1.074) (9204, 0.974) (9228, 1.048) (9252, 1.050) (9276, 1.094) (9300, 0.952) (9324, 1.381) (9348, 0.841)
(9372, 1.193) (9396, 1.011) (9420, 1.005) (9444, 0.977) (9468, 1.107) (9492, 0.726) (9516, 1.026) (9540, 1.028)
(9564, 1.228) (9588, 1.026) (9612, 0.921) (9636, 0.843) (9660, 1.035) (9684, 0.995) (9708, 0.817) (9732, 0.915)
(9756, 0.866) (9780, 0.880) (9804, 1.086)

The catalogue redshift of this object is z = 0.29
